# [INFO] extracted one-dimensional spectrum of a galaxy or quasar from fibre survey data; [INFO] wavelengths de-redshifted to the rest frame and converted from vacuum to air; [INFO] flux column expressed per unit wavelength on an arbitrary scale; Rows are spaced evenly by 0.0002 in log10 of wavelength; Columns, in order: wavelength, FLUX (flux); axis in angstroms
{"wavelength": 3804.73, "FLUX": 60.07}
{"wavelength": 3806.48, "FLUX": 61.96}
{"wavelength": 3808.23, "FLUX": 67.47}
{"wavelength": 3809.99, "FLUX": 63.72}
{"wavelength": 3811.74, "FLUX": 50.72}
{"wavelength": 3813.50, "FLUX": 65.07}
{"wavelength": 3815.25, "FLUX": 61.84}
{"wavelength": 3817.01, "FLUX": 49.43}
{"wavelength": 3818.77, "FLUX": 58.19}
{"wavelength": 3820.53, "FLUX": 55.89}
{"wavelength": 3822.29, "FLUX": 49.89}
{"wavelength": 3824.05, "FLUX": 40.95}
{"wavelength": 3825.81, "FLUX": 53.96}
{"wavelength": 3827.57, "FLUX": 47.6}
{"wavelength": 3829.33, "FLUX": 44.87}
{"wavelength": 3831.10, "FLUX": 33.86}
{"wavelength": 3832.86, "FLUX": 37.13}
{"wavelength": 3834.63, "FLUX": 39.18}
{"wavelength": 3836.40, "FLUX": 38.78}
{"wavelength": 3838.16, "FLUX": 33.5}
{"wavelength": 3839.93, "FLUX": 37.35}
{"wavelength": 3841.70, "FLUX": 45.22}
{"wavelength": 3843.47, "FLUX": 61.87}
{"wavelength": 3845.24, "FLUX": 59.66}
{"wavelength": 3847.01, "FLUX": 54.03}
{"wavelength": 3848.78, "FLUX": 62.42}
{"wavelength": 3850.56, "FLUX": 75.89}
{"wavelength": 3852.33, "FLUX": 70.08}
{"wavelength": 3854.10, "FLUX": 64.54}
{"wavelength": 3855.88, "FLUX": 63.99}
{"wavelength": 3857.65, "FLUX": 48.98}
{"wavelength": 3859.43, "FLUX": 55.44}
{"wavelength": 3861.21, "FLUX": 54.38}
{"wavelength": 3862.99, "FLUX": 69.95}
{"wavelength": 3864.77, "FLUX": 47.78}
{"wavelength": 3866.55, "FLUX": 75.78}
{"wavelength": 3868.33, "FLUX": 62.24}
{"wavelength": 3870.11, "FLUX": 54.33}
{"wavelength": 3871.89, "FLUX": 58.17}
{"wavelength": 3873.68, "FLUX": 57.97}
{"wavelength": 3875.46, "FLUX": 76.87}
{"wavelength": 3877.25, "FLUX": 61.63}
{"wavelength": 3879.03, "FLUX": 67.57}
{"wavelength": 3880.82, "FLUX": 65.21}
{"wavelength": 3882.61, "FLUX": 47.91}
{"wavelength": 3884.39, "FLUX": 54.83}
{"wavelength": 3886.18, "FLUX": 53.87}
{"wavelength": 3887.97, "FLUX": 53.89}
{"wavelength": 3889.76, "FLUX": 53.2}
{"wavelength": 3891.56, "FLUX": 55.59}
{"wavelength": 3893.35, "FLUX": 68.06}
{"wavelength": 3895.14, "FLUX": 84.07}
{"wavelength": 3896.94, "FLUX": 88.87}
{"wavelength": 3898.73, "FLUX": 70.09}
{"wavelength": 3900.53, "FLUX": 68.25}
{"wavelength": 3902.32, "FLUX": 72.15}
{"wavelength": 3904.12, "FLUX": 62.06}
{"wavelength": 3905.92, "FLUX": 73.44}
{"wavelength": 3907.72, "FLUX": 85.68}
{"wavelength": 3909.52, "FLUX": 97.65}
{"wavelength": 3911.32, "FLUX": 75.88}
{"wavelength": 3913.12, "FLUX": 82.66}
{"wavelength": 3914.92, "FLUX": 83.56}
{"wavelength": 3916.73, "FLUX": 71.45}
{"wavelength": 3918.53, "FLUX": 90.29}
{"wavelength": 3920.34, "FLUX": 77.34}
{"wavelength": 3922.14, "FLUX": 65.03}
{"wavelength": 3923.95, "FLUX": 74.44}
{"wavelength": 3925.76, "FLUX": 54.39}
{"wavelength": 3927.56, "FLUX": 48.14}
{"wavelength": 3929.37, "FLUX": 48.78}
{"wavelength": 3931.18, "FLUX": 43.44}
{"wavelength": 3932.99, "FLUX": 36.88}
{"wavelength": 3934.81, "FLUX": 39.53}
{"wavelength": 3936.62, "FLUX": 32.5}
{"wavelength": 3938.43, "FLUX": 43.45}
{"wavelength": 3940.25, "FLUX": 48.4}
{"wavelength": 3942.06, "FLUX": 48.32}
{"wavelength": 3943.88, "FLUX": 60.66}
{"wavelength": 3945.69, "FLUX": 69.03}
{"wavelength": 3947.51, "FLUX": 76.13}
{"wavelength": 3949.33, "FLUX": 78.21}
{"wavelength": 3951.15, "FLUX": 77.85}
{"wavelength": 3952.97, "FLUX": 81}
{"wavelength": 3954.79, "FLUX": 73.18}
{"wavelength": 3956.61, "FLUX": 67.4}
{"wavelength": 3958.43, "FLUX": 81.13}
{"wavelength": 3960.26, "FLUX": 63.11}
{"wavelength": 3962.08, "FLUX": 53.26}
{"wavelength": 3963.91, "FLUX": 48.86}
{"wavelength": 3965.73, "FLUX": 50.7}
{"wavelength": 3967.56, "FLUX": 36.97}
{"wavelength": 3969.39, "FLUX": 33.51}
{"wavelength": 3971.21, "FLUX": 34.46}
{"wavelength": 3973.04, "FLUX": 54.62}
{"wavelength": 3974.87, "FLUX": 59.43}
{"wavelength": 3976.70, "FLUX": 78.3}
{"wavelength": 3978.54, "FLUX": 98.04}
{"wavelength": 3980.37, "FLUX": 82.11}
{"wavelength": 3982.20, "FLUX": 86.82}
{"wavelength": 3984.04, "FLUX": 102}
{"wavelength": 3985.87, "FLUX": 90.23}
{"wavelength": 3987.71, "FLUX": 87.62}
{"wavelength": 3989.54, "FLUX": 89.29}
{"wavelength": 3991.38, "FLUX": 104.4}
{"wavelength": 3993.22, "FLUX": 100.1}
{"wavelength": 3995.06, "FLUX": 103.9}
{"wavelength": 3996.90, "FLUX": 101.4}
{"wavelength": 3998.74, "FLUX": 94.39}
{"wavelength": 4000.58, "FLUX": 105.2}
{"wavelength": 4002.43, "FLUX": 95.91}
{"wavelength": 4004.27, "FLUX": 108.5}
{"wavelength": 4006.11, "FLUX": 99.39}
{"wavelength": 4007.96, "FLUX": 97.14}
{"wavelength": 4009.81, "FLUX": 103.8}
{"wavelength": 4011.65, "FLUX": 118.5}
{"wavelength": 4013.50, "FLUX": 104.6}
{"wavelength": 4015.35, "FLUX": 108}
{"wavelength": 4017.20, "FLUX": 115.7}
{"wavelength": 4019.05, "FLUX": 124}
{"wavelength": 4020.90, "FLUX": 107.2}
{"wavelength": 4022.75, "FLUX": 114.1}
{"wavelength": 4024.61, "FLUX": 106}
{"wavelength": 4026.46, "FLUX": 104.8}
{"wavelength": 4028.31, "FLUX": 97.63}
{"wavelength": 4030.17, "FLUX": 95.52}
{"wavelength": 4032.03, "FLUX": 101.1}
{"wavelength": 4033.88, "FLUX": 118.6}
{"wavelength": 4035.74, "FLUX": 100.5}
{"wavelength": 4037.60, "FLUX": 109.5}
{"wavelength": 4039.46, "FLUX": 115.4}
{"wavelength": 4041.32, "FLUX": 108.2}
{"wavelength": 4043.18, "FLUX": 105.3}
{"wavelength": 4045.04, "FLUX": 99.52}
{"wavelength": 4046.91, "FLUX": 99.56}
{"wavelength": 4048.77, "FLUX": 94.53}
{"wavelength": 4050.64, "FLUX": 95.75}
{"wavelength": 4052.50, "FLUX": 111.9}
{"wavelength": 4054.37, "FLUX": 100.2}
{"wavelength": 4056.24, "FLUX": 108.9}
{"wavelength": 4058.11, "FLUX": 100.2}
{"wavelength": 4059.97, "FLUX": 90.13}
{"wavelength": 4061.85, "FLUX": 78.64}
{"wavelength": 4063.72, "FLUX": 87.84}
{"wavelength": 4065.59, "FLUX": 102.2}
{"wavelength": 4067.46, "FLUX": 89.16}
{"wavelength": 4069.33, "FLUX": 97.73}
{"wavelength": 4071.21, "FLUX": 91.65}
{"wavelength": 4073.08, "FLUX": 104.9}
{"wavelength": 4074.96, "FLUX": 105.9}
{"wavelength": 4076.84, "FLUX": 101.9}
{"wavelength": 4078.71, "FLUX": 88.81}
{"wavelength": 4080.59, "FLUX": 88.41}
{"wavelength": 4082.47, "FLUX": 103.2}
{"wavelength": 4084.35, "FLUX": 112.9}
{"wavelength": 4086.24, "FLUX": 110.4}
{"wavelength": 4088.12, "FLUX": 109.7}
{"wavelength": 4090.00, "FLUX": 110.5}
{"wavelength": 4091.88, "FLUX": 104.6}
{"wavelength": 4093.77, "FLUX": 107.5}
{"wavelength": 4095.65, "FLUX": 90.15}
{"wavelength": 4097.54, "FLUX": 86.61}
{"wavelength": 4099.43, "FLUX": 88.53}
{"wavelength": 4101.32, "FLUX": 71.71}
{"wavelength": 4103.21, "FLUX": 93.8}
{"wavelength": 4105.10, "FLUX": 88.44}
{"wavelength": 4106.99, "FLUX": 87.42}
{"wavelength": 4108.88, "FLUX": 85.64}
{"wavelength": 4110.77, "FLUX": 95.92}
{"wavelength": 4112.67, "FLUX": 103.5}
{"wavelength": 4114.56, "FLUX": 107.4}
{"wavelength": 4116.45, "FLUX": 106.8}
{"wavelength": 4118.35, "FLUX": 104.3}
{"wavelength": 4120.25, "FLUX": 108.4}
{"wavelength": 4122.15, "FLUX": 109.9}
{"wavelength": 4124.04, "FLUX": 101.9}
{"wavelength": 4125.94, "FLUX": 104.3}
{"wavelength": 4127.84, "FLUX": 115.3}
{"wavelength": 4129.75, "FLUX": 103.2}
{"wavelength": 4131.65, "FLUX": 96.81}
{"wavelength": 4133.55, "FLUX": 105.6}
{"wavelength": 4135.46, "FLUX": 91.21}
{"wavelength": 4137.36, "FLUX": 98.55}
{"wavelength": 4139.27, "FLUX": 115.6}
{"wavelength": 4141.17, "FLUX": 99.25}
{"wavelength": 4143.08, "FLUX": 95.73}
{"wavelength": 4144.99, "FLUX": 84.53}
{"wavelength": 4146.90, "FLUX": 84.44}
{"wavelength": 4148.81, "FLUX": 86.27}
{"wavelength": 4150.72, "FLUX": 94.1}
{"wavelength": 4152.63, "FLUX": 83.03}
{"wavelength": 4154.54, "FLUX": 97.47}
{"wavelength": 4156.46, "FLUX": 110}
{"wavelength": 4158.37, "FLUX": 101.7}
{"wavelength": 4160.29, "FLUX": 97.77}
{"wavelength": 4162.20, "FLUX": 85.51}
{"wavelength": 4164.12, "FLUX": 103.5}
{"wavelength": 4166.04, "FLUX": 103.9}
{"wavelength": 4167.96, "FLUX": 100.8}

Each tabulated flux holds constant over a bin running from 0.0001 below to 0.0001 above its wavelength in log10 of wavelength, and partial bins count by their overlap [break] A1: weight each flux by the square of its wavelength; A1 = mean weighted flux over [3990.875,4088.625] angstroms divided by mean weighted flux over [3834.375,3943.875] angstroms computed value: 1.8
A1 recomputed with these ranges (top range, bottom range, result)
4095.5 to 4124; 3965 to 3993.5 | 1.38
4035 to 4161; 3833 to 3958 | 1.76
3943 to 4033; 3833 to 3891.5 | 1.62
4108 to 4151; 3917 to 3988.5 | 1.72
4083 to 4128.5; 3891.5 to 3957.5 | 1.64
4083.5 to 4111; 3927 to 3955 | 1.84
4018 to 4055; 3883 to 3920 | 1.57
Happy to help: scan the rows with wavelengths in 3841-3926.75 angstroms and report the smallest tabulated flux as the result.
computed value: 45.22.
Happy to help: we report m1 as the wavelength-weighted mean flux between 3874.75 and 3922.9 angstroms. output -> 70.7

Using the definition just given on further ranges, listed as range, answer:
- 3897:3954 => 66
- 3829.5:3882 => 56.2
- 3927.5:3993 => 64.8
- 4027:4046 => 105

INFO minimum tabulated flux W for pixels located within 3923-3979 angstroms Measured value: 32.5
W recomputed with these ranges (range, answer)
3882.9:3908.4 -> 53.2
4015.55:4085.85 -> 78.64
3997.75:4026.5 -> 94.39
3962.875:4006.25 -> 33.51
